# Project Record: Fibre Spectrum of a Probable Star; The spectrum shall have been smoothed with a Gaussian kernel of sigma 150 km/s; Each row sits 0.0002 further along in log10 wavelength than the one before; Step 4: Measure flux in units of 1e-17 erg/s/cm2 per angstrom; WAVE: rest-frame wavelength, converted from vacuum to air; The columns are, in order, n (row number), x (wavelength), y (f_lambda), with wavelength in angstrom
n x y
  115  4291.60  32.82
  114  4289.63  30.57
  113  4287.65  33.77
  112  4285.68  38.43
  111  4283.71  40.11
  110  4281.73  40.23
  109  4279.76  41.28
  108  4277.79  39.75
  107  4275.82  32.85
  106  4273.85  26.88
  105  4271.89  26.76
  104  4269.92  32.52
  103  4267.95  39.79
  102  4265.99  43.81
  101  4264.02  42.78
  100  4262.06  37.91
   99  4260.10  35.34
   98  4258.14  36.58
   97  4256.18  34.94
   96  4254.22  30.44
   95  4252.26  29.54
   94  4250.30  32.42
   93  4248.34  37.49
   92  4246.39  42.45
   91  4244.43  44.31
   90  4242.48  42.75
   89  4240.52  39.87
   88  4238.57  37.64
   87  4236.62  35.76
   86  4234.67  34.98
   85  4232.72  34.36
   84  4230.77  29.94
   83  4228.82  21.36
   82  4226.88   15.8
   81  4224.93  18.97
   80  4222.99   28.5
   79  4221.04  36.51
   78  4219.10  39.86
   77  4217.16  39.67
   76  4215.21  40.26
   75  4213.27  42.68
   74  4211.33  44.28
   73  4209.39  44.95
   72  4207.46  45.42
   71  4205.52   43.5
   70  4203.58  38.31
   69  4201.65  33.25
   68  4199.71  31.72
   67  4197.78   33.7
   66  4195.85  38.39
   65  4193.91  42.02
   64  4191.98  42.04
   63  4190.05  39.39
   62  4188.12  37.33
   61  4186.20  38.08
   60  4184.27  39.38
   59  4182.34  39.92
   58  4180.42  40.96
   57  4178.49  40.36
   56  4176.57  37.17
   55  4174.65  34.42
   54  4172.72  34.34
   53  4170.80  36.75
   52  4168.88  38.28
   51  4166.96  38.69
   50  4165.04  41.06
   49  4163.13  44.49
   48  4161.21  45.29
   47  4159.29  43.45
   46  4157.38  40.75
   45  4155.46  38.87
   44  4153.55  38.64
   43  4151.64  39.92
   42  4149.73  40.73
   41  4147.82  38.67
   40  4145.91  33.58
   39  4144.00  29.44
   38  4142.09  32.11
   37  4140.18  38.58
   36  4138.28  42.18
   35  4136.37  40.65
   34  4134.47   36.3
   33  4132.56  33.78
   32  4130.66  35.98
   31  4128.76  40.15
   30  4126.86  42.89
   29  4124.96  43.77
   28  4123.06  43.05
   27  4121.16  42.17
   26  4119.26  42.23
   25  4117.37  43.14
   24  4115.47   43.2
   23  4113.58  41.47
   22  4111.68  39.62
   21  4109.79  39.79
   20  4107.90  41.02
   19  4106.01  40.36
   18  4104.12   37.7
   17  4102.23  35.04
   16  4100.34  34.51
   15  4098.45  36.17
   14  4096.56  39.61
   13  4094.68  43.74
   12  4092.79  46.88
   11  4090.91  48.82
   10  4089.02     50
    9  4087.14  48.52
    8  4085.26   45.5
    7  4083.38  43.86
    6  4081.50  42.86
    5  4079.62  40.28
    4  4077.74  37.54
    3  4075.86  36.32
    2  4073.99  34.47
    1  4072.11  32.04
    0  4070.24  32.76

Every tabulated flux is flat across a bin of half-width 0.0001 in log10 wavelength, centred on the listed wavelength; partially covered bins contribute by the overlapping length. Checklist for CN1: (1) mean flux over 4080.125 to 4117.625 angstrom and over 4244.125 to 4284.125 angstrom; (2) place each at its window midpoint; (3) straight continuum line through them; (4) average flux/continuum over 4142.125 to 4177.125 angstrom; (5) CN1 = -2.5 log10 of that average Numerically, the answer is 0.04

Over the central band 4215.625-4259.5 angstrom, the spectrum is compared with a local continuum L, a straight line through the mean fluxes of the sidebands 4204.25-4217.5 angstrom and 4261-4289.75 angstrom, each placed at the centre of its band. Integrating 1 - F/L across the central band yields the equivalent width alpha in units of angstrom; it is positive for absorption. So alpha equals 6.9 angstrom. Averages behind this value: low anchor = 43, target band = 33.9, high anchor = 36.7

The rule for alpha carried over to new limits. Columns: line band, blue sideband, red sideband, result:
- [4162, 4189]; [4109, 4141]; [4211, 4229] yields -1.66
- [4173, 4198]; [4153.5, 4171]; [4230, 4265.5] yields 0.65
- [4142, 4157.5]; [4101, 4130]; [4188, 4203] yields 0.91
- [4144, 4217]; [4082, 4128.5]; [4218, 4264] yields -3.41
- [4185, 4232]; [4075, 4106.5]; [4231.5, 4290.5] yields 2.55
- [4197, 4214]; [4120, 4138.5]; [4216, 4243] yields -2.77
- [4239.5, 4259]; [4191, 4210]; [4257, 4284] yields 0.25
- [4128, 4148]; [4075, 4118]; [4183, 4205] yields 1.79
